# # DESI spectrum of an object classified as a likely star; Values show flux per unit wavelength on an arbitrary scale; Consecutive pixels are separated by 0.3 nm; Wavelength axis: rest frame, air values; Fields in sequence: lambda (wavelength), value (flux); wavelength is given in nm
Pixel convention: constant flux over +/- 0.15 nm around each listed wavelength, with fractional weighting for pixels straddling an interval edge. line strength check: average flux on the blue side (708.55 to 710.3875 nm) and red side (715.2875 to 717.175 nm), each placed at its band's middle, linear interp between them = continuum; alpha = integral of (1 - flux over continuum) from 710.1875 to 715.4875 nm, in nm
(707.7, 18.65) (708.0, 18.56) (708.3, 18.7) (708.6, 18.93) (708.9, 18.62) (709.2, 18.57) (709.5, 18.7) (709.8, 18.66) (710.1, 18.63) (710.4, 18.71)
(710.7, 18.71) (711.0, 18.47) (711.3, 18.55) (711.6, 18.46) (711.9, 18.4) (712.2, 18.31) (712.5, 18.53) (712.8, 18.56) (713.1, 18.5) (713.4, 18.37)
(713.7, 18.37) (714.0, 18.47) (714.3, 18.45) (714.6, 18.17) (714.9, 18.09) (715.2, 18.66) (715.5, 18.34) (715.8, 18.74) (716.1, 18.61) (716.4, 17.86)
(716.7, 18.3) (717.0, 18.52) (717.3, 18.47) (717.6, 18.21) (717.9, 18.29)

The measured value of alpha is 0.024 nm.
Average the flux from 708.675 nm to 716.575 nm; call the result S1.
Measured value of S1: 18.5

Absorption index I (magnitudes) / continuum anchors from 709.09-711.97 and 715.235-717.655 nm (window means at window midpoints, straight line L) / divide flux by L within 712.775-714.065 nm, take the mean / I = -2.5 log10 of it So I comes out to 0.003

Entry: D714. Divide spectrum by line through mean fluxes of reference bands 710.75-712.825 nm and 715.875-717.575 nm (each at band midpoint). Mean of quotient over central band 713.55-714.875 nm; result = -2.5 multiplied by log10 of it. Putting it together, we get 0.00 mag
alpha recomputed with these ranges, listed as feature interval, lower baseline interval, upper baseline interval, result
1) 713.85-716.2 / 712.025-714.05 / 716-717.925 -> -0.01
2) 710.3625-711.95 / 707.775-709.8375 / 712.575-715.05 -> 0.00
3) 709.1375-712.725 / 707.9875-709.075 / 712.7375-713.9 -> 0.00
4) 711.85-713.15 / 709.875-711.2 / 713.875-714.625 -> 0.00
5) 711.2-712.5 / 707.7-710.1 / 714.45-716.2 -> 0.01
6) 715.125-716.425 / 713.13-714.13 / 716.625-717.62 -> -0.01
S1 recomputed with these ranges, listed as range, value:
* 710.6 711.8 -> 18.5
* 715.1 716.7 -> 18.4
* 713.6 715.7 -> 18.4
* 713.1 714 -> 18.4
